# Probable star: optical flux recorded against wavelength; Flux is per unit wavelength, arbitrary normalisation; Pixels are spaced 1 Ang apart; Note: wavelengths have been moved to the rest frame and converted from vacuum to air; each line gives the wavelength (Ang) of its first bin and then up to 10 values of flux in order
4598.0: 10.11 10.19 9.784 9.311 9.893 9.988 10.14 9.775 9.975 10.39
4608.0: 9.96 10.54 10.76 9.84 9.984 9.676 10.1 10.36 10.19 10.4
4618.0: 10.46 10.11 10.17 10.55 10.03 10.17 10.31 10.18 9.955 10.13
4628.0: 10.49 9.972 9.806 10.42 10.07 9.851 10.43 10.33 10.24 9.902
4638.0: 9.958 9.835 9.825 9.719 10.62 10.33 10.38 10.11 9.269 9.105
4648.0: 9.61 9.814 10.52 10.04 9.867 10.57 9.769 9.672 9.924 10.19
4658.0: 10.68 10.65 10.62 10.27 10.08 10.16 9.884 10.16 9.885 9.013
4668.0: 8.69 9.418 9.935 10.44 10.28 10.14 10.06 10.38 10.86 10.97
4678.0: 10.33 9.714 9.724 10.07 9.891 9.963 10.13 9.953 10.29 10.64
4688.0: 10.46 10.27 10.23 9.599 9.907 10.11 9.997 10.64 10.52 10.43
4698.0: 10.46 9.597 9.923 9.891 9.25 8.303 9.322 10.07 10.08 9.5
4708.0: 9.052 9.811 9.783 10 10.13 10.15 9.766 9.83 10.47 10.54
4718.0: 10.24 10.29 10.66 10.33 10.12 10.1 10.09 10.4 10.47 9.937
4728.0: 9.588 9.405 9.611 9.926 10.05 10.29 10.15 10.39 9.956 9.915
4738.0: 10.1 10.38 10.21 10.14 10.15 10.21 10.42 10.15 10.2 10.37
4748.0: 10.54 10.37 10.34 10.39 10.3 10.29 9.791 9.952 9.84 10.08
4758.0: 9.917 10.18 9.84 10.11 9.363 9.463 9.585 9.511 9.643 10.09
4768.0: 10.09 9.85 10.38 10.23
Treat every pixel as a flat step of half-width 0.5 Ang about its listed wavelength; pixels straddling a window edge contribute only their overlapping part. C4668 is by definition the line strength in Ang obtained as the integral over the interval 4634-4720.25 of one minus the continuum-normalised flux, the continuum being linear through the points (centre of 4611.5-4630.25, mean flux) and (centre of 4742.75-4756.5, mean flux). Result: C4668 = 1.4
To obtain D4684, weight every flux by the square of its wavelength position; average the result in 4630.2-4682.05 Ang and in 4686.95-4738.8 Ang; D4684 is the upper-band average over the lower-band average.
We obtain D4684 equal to 1.02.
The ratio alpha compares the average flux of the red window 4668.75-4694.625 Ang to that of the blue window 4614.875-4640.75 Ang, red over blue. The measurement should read 1.00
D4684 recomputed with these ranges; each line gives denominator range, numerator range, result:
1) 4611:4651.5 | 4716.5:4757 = 1.05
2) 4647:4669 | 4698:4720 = 1.01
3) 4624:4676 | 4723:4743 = 1.04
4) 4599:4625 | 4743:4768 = 1.05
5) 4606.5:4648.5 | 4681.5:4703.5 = 1.02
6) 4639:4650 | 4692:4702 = 1.04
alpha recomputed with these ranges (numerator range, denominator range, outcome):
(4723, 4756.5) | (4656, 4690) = 1.00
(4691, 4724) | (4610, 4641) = 0.98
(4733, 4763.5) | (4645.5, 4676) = 1.01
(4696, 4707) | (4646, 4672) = 0.98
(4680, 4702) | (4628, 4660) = 1.00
